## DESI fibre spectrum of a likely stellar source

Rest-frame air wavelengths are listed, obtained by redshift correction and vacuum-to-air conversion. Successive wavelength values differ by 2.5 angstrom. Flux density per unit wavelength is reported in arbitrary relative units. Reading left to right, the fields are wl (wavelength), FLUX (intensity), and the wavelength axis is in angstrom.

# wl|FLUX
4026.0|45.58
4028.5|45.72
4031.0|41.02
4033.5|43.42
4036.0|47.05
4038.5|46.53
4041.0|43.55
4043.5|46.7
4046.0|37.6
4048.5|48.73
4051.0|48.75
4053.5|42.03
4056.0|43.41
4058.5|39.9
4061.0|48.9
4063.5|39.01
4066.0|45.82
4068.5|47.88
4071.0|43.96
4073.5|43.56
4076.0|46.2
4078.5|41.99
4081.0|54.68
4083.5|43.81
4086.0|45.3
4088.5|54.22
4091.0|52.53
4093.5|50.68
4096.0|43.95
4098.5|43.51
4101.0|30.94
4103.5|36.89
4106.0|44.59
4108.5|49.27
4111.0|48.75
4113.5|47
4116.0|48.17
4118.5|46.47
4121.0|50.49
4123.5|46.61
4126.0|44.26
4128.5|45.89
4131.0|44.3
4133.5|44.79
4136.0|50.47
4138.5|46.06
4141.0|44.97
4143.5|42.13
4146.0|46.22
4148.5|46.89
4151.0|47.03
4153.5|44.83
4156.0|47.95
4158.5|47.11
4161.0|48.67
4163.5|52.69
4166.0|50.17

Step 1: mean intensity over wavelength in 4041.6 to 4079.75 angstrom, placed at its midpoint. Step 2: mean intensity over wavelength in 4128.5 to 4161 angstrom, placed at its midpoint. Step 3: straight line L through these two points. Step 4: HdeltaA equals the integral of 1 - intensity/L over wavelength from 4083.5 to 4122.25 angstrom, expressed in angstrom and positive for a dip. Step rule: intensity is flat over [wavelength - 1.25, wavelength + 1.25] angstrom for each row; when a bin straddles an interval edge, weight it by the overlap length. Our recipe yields -0.8 angstrom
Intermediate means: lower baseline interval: 44.3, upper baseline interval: 46.2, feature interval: 46.1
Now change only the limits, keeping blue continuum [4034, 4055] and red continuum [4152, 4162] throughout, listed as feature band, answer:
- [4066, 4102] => -0.2 angstrom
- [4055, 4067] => 0.5 angstrom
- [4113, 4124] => -0.4 angstrom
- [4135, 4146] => 0.2 angstrom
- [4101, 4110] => 0.8 angstrom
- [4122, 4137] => 0.2 angstrom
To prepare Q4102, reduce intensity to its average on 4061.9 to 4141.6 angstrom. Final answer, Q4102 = 45.9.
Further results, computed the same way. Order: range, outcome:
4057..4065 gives 42.7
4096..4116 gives 43.4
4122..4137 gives 46.1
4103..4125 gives 46.8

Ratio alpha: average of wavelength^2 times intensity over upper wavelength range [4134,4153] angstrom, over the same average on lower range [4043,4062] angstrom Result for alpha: 1.09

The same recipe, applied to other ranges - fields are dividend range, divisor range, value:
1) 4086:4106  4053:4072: 1.03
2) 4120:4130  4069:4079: 1.08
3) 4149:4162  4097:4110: 1.17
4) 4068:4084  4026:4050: 1.05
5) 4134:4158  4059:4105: 1.06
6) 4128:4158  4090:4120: 1.04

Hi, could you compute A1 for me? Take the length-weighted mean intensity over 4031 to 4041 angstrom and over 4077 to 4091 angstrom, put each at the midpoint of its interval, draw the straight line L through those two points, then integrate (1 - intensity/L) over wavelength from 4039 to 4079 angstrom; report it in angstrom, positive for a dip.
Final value 1.9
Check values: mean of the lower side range 44.8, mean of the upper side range 48.4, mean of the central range 44.3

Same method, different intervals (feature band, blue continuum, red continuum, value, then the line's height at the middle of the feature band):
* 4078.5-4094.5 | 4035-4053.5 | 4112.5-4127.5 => -1.1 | 46.3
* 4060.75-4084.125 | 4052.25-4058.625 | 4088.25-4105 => -1.4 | 42.9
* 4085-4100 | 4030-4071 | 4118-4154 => -1.0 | 45.2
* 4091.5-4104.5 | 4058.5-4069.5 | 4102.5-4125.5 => 1.1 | 45.9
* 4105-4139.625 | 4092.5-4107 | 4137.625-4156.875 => -2.7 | 43.5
